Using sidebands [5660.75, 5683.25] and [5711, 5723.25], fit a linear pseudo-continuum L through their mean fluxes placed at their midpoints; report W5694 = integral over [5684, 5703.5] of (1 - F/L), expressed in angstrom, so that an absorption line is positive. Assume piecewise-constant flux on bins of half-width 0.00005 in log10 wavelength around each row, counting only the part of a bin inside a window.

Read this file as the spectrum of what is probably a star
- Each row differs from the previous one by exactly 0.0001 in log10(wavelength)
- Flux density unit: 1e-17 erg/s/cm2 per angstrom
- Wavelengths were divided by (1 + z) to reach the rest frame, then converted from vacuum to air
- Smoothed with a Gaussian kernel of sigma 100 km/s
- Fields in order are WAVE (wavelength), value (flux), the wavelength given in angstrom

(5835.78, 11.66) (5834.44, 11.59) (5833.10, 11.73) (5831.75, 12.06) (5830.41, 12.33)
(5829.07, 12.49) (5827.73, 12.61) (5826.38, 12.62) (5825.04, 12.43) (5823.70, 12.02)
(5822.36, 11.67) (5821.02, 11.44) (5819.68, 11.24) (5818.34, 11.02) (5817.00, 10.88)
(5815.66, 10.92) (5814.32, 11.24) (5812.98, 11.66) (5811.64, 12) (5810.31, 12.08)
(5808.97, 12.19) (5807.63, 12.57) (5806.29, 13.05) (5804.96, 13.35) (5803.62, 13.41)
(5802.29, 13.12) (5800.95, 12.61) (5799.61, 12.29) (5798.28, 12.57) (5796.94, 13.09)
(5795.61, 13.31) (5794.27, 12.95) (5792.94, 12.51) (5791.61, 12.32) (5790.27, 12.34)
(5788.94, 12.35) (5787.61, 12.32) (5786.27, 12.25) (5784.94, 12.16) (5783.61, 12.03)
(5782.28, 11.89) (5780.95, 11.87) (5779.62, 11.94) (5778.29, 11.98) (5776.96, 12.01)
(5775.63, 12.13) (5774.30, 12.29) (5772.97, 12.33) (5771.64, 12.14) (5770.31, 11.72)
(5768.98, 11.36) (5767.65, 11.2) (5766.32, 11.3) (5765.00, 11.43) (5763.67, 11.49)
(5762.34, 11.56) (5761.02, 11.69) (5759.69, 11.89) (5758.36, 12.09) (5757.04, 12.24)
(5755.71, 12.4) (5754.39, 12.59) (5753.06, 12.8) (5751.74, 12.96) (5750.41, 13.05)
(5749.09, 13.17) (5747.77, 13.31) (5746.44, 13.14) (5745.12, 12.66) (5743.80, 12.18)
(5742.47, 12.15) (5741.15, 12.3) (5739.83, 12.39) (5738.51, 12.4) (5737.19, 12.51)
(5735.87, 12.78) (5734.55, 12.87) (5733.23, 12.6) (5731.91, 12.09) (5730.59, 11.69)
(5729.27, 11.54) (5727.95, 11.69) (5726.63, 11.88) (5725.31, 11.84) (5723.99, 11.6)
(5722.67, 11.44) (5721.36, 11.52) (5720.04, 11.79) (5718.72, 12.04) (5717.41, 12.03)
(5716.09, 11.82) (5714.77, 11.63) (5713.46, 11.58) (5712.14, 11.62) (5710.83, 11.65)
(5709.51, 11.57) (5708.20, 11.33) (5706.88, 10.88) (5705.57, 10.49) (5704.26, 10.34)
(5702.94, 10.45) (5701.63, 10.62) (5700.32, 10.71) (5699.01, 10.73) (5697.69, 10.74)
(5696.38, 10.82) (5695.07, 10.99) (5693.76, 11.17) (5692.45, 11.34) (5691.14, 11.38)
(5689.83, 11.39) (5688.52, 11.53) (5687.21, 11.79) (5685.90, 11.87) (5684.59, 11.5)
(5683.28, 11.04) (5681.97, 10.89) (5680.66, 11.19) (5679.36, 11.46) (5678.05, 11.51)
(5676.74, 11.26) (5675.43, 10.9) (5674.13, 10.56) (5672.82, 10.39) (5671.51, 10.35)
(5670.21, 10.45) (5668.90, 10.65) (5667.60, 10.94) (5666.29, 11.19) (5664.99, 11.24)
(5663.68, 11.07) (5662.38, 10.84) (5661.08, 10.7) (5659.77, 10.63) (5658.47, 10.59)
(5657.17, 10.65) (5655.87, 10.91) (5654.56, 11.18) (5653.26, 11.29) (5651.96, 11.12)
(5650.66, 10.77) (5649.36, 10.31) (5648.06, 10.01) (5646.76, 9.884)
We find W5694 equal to 0.29 angstrom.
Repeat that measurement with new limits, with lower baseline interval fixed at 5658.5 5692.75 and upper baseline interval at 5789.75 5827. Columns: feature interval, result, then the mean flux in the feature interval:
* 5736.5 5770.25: -1.40 angstrom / 12.2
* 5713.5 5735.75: -0.76 angstrom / 11.9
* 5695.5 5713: 0.61 angstrom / 10.9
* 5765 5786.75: 0.11 angstrom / 11.9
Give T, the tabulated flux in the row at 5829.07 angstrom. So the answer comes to 12.49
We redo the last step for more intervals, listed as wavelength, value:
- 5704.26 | 10.34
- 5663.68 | 11.07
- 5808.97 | 12.19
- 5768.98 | 11.36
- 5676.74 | 11.26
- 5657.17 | 10.65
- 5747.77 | 13.31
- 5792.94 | 12.51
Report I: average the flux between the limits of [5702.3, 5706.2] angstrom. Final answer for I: 10.4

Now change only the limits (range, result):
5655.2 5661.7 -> 10.7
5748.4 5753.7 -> 13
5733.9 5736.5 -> 12.8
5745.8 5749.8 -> 13.2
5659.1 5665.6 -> 10.9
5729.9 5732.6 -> 11.9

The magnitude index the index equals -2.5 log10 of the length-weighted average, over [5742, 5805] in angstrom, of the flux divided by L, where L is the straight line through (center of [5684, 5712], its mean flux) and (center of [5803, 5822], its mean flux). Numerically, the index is -0.06 mag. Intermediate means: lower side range 11.1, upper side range 11.9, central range 12.3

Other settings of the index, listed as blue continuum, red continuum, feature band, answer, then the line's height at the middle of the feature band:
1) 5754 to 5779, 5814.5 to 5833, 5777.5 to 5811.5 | -0.06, 11.8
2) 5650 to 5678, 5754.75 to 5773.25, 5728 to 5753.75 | -0.09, 11.6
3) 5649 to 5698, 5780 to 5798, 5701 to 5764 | -0.02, 11.7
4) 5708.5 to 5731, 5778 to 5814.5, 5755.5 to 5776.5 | 0.03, 12.1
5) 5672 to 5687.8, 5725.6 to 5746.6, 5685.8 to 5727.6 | 0.04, 11.7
